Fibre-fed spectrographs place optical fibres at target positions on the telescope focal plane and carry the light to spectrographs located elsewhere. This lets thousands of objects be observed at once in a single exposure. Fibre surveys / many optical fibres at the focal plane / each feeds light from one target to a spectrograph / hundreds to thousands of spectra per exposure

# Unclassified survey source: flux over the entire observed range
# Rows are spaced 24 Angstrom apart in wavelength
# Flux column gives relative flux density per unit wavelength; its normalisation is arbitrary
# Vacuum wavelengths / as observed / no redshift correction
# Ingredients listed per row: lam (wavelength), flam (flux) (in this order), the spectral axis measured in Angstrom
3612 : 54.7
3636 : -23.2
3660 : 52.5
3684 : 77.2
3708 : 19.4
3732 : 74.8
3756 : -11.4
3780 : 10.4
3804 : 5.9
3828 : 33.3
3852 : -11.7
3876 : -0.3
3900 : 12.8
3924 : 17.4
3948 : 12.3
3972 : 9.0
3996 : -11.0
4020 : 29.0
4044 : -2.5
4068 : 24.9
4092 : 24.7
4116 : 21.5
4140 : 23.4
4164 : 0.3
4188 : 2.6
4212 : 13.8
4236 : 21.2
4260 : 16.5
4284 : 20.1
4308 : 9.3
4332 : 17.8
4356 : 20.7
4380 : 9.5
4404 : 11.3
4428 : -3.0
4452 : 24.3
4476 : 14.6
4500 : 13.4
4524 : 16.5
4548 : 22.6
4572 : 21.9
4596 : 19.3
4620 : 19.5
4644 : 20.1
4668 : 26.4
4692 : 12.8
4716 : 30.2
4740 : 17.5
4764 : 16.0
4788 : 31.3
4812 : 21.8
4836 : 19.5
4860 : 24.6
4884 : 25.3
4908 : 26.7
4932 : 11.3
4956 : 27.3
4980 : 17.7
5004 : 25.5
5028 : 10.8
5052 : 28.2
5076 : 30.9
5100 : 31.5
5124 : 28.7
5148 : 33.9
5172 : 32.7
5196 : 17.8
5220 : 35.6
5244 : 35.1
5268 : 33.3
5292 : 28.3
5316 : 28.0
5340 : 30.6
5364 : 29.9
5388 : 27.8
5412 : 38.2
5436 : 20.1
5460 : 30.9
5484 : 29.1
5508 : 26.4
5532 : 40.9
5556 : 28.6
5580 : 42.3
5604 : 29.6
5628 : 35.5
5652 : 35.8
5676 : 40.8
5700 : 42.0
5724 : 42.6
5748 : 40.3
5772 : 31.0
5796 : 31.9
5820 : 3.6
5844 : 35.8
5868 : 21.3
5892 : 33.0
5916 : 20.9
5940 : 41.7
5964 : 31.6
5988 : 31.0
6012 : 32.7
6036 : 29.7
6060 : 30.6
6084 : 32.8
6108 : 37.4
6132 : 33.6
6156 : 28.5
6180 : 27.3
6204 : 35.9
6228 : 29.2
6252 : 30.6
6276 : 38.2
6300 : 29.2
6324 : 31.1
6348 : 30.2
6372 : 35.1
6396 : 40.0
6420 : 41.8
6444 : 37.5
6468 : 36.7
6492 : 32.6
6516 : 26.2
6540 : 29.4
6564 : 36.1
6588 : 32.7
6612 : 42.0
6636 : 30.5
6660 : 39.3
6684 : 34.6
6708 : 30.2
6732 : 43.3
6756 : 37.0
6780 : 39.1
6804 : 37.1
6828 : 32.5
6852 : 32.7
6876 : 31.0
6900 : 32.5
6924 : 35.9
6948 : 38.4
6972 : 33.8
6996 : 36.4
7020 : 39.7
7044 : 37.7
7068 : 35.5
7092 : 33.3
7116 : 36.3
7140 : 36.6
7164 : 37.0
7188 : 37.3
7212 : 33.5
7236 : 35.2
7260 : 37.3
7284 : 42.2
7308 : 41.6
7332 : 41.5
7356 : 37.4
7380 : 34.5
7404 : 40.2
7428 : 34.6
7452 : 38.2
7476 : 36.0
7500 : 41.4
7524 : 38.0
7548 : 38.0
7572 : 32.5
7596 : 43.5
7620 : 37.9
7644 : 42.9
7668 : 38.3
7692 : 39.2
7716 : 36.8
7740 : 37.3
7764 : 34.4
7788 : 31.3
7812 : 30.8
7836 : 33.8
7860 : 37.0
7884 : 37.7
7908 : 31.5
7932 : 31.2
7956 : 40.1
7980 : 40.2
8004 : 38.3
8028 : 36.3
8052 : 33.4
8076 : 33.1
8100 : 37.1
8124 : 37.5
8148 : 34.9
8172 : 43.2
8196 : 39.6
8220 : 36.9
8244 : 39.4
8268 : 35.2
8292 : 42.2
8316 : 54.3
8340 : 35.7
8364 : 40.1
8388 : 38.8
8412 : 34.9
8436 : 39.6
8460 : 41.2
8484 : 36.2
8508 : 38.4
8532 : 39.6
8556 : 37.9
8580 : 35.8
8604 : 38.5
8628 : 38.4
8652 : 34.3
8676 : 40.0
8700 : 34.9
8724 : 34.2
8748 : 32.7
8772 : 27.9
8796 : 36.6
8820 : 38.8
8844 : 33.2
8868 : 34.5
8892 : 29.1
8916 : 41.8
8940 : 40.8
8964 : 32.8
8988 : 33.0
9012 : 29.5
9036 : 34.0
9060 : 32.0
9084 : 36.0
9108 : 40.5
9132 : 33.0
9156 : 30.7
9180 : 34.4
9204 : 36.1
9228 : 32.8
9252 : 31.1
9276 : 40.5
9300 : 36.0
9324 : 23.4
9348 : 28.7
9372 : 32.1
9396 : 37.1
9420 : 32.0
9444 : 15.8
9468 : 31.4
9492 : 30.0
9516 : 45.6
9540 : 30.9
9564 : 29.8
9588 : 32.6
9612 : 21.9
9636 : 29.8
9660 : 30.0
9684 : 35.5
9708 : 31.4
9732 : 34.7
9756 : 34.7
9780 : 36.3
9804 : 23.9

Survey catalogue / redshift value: 0.27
